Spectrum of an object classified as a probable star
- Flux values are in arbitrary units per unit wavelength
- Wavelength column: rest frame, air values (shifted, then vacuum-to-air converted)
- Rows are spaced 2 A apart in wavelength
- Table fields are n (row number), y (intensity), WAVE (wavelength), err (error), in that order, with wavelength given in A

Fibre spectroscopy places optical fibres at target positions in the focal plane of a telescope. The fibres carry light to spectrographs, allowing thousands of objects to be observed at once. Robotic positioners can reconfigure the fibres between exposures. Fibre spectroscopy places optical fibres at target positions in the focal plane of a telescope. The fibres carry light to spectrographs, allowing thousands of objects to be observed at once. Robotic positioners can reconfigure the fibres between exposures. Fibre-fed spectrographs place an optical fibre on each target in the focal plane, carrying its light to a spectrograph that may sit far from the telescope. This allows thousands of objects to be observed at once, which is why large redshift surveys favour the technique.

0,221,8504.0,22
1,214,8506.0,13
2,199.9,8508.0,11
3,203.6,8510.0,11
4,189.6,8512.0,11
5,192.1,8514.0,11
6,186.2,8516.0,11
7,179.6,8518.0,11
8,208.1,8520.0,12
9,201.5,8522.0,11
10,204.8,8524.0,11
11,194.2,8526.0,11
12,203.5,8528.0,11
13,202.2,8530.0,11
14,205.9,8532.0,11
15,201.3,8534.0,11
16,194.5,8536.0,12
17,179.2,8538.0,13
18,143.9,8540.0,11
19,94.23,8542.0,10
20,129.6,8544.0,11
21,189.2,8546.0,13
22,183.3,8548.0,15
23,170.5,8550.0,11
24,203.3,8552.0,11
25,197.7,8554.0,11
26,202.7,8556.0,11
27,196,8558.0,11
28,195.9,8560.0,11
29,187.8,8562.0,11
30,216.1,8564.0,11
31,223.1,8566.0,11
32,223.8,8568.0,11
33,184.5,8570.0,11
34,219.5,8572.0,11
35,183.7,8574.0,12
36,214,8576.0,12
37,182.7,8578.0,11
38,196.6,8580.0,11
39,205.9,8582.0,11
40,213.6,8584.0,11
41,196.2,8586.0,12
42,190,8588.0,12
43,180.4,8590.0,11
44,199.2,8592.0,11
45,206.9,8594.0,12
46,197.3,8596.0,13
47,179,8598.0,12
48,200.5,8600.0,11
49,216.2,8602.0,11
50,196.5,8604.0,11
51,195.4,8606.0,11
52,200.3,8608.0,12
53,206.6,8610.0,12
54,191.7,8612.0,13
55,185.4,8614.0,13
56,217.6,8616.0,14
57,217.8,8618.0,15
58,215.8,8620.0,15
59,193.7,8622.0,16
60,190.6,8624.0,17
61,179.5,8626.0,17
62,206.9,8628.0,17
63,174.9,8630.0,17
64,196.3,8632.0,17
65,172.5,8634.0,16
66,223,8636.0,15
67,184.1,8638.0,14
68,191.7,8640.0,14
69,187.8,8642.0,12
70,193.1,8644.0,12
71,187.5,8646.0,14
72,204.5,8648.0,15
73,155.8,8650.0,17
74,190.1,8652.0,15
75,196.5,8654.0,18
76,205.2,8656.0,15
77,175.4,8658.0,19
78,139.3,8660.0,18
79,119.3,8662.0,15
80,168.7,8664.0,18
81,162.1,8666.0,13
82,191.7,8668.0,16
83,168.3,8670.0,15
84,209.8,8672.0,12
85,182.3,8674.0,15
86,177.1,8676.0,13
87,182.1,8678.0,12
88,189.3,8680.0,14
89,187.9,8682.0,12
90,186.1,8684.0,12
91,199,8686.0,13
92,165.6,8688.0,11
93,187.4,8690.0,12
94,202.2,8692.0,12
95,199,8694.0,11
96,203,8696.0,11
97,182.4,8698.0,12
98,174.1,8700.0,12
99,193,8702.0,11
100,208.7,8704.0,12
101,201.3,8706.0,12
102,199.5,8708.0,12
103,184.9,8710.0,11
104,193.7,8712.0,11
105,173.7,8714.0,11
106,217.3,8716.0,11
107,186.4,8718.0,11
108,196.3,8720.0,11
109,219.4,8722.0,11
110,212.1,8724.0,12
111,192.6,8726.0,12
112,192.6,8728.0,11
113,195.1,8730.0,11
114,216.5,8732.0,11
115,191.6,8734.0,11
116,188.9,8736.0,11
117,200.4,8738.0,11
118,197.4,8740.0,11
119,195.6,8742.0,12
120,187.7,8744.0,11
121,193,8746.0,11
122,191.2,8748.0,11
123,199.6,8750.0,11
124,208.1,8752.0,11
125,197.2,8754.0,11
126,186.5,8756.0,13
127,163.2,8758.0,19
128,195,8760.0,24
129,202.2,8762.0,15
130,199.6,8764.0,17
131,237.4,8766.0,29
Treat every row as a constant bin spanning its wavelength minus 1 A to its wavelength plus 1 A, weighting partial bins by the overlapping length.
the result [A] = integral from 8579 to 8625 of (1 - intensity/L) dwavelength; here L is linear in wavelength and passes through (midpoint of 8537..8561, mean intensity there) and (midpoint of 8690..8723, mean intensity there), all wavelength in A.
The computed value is -4.7 A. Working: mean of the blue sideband 174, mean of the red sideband 196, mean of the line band 200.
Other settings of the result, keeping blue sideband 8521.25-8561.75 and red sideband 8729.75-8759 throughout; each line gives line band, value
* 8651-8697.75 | 2.2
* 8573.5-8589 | -1.0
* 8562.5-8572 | -1.3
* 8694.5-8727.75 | -0.6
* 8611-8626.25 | -1.0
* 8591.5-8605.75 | -0.9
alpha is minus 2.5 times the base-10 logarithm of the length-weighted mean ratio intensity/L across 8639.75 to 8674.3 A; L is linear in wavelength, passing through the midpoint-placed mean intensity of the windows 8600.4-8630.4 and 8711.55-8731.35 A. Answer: 0.12 mag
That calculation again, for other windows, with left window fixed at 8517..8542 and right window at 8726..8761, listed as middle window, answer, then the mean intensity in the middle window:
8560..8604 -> -0.06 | 201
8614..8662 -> 0.01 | 190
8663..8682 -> 0.06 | 182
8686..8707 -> 0.01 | 192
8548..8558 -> -0.02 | 193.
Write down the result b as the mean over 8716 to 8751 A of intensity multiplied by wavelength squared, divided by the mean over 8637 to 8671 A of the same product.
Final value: 1.1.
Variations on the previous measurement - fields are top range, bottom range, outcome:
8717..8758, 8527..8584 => 1.07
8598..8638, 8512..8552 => 1.10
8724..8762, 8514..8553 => 1.12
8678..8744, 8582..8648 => 1.01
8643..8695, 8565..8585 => 0.91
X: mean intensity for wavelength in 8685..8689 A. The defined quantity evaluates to 182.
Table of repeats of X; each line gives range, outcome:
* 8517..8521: 194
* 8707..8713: 193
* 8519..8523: 205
